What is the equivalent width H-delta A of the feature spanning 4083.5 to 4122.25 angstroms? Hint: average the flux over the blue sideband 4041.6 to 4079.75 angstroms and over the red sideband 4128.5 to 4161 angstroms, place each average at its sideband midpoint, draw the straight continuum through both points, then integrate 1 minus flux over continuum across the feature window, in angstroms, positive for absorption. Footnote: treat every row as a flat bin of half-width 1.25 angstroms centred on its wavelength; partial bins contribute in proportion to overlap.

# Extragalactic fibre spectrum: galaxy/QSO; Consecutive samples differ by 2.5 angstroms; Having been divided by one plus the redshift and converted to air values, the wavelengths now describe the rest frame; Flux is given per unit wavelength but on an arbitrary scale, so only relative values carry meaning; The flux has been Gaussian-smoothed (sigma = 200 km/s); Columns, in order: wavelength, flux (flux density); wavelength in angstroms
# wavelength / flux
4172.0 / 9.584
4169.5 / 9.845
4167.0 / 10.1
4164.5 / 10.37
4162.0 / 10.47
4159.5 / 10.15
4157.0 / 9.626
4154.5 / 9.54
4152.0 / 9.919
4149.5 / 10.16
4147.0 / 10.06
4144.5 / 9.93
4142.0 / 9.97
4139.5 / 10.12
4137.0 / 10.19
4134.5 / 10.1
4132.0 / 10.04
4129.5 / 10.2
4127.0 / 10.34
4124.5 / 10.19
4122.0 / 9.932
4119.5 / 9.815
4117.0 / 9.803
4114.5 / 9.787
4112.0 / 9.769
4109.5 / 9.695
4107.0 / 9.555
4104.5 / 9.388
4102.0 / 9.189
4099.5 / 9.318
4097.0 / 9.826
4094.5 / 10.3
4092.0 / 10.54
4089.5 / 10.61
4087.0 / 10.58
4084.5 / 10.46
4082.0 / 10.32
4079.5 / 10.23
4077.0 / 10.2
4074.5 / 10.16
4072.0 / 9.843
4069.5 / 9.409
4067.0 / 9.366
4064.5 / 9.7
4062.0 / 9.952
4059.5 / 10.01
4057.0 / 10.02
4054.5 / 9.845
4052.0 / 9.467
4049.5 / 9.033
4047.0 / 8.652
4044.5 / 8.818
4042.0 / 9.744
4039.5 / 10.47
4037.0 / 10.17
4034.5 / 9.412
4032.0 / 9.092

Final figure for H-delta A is -0.3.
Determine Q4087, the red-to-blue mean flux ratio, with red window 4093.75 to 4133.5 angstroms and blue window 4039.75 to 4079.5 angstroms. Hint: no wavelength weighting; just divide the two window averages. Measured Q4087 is 1.02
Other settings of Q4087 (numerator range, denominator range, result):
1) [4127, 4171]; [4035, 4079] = 1.04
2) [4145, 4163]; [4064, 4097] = 0.99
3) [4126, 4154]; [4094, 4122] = 1.04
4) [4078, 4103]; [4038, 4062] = 1.06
